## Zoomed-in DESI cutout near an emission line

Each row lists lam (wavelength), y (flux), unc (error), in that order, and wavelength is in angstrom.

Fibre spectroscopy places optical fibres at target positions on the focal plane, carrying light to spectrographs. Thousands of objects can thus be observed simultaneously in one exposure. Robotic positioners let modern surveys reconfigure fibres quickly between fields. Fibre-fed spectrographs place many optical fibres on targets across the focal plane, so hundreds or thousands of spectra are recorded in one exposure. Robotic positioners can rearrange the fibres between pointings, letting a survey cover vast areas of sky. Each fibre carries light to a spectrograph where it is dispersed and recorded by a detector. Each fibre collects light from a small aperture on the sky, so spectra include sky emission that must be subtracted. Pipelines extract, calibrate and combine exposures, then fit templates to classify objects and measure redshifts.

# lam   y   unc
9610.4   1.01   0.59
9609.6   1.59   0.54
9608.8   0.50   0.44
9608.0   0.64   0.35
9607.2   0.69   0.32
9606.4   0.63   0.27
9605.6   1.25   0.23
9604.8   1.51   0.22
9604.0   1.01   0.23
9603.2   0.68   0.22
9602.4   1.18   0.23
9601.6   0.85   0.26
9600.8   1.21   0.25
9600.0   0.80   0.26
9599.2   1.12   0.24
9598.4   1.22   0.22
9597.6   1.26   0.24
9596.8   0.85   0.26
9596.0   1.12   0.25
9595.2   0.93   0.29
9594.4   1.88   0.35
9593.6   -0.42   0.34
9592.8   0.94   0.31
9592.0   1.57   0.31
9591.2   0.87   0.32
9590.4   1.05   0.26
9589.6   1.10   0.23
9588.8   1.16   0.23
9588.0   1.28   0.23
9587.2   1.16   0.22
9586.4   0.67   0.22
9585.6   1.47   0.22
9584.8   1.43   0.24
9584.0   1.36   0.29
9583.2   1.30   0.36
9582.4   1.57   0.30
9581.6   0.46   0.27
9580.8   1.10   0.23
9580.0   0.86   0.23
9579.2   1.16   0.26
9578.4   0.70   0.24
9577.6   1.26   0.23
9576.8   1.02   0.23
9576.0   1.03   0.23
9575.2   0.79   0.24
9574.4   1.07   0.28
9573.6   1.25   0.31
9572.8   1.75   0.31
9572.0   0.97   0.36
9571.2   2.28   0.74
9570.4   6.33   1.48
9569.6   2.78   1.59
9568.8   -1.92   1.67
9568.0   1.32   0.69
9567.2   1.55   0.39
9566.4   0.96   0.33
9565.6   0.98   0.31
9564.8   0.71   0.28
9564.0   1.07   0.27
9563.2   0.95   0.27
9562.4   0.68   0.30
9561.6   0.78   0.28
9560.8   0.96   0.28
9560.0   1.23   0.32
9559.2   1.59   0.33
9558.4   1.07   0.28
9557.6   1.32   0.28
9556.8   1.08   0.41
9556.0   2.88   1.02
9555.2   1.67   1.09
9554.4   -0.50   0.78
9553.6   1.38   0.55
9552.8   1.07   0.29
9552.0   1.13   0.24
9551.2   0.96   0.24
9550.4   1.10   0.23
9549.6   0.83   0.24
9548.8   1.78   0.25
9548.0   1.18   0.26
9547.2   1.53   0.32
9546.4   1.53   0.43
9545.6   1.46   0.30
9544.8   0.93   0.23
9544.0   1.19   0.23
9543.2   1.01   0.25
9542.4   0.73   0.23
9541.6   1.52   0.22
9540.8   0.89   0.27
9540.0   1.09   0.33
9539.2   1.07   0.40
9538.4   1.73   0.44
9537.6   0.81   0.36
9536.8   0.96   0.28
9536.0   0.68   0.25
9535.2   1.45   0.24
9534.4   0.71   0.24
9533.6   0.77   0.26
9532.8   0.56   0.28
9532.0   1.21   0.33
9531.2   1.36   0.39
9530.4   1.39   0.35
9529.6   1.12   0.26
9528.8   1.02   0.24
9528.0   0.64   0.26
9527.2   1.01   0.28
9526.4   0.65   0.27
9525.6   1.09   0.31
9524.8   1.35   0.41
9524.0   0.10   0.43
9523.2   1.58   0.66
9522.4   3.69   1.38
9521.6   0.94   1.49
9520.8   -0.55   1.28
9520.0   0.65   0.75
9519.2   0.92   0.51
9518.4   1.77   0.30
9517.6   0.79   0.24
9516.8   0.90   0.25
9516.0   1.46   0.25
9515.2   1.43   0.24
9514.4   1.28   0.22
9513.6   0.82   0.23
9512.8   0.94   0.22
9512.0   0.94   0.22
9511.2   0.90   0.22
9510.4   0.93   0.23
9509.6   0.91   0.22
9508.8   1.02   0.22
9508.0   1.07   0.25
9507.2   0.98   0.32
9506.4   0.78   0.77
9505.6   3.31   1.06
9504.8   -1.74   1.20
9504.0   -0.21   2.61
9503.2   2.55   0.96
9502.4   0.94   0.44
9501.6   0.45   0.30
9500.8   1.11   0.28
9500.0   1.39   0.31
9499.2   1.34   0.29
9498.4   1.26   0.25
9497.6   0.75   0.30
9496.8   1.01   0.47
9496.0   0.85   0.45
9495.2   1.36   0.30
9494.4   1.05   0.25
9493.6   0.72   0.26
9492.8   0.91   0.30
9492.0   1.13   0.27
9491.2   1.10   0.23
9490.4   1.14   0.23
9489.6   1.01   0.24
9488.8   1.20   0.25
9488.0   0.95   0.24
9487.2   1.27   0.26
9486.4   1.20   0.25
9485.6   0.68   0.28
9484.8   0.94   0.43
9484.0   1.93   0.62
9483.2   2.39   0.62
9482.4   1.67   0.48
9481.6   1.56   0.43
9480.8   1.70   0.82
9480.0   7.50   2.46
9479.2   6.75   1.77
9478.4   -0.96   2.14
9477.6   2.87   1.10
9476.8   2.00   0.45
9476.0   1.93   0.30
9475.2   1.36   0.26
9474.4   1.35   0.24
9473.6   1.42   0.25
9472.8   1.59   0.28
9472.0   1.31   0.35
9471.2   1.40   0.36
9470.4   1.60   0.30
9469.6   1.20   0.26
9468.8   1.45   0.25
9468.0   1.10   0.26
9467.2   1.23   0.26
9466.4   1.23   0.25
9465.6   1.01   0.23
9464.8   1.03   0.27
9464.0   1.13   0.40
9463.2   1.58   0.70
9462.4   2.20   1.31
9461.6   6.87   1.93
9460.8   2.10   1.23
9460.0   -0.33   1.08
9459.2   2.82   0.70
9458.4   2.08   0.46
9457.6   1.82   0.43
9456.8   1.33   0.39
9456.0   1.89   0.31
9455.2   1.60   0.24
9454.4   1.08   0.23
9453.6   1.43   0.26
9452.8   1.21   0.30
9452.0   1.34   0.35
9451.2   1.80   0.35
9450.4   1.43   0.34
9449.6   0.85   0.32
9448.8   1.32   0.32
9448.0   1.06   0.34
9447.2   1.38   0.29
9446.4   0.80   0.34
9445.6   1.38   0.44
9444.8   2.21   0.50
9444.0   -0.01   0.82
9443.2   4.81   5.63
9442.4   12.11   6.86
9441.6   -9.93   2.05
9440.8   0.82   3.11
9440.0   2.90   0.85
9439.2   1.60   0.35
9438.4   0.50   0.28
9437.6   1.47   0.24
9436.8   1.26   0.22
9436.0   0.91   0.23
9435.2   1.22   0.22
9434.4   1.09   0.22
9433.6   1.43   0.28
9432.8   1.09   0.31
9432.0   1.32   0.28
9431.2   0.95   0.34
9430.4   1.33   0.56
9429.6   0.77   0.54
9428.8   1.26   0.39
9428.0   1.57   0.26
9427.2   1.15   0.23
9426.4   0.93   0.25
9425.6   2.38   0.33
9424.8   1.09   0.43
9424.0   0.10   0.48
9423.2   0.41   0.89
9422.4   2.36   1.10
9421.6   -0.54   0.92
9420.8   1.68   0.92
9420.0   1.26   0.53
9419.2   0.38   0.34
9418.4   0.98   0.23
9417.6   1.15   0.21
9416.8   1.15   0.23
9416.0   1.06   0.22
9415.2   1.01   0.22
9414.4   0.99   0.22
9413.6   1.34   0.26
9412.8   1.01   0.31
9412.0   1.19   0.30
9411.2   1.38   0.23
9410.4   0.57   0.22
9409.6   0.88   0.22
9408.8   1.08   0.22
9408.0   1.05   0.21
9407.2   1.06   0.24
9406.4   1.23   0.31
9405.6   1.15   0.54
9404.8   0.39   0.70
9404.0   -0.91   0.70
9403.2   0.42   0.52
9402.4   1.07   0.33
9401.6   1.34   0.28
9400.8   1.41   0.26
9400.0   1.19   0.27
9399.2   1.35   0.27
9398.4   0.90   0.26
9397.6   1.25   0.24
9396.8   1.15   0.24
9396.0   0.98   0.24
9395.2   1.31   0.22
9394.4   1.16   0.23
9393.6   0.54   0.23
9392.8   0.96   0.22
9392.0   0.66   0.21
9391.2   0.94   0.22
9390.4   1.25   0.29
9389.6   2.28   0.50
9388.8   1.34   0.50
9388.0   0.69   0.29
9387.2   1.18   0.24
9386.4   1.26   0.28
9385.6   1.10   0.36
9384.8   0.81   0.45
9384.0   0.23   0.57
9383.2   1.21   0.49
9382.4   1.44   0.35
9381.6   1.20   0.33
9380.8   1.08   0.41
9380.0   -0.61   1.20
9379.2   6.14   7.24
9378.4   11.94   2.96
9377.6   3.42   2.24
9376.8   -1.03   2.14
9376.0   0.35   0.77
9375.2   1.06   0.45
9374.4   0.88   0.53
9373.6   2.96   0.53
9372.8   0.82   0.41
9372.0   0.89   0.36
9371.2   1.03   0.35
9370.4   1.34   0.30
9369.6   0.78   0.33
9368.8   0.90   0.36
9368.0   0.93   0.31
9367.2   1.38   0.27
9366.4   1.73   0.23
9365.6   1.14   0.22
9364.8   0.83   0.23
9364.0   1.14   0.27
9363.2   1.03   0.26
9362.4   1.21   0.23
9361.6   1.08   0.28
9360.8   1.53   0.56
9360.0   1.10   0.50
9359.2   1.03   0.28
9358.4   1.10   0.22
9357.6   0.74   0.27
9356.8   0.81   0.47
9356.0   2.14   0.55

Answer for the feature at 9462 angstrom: [S II]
